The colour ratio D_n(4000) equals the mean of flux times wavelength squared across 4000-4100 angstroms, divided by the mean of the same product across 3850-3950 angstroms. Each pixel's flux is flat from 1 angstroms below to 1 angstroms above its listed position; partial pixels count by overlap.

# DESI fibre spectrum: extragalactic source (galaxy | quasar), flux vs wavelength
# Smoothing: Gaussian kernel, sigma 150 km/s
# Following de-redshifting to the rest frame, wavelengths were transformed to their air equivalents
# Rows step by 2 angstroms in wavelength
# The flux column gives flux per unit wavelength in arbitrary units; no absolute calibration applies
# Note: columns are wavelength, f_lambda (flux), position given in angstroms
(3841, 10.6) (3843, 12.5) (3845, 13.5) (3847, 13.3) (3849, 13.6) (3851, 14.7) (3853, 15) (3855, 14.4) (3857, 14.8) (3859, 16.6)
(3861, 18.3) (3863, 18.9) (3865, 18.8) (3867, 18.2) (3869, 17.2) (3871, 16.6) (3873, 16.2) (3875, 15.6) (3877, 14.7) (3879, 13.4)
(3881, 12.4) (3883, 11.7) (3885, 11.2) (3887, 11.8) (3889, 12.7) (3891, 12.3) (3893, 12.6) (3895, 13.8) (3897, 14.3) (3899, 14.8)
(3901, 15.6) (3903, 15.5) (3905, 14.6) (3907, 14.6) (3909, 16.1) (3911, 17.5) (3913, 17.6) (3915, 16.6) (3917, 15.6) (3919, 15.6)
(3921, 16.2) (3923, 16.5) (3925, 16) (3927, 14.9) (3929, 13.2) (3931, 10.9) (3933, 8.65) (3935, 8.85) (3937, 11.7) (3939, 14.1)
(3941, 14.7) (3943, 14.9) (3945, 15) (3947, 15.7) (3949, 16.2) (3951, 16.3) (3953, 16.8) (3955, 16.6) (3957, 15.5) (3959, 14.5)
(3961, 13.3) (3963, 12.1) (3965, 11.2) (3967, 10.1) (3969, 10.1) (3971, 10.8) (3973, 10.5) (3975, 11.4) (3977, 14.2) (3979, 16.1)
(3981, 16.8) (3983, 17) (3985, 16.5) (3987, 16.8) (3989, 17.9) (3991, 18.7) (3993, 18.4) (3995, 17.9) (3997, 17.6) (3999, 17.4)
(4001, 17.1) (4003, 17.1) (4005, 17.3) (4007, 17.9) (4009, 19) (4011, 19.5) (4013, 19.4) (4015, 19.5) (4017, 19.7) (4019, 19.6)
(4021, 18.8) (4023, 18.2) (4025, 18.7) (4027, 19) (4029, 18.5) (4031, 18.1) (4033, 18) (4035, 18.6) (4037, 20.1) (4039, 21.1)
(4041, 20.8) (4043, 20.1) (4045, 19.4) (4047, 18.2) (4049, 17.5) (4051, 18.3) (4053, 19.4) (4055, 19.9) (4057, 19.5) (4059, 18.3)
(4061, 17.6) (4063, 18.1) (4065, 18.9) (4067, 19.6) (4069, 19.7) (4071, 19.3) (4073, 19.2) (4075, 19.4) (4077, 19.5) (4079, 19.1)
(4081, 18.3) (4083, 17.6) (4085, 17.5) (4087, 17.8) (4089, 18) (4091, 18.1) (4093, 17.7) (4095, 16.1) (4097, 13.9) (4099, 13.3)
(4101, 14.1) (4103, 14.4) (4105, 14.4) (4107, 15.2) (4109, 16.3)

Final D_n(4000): 1.4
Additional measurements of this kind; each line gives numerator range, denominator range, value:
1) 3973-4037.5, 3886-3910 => 1.33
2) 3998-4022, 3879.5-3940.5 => 1.40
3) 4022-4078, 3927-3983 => 1.49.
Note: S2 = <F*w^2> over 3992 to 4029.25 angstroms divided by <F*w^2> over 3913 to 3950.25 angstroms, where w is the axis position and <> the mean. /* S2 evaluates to 1.3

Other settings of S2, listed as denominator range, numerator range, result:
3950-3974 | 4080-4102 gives 1.34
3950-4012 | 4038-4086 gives 1.27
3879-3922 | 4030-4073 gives 1.43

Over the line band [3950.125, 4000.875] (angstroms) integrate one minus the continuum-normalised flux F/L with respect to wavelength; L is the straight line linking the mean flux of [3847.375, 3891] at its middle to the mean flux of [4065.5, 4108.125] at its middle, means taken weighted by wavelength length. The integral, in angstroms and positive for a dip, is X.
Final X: 3.47 angstroms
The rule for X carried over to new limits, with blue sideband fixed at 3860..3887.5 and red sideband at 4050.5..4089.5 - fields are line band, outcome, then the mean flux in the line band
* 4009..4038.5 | -1.7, 19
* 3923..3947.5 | 4.7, 13.3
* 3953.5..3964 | 1.5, 14.5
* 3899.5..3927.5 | 0.3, 15.9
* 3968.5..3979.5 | 3.2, 12.1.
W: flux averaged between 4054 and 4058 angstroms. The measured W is 19.7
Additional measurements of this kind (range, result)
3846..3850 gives 13.4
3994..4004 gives 17.4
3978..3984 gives 16.6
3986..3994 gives 17.9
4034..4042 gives 20.2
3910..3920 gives 16.6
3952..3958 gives 16.3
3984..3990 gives 17.1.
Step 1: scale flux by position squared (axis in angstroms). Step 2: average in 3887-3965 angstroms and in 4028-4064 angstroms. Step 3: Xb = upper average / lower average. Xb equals 1.39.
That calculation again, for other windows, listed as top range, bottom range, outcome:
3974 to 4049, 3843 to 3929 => 1.28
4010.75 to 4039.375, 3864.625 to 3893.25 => 1.44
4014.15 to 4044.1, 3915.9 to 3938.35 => 1.50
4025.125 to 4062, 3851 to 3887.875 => 1.36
